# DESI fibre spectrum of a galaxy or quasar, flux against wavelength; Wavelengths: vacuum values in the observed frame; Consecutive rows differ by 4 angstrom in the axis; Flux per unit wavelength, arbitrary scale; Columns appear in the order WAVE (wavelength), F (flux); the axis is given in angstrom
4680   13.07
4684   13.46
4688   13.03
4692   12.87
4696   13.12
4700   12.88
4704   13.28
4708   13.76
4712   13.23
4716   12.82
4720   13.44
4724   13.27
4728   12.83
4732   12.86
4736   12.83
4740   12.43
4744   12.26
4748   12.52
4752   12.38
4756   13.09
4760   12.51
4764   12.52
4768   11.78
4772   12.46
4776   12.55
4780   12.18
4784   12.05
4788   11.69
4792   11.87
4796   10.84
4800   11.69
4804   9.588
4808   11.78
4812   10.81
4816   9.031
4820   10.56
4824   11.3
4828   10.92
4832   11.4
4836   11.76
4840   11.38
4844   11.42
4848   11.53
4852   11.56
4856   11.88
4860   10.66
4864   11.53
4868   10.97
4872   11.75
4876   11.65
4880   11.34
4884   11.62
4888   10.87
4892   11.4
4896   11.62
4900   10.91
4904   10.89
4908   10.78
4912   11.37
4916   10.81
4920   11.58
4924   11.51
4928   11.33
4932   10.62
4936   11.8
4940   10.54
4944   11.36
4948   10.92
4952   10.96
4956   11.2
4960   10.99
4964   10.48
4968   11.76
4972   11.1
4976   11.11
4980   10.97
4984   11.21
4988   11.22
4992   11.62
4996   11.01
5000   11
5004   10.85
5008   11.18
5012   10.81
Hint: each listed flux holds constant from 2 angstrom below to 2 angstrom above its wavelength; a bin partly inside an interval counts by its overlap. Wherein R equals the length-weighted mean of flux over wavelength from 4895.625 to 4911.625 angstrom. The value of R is 11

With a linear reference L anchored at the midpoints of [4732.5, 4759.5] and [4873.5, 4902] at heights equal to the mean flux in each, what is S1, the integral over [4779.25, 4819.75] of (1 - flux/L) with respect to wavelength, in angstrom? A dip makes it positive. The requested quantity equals 3.46 angstrom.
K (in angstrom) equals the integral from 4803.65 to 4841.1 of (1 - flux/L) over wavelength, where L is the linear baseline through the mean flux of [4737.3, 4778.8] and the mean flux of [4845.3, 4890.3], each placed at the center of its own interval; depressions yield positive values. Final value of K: 3.0 angstrom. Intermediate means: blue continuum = 12.5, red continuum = 11.4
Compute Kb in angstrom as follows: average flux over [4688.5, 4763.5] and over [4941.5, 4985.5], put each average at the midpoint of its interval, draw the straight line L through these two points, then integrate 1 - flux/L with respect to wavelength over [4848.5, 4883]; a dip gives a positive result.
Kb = 1.2 angstrom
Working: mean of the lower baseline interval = 12.9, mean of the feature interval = 11.4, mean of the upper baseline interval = 11.1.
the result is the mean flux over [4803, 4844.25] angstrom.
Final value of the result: 10.9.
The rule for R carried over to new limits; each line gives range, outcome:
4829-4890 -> 11.4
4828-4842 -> 11.4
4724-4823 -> 11.9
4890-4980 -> 11.1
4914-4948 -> 11.2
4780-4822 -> 11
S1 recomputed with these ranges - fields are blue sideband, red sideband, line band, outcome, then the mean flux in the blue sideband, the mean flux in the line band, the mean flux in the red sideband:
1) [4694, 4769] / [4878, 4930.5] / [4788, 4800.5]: 0.80 angstrom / 12.8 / 11.5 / 11.2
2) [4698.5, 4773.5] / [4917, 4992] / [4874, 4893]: 0.51 angstrom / 12.8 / 11.4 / 11.2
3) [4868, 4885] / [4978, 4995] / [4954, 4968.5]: 0.34 angstrom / 11.5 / 11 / 11.2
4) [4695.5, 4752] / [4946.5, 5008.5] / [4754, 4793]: 0.93 angstrom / 12.9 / 12.3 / 11.1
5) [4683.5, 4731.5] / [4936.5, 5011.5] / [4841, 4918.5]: 3.43 angstrom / 13.1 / 11.3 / 11.1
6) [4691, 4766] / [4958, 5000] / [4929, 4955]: 0.79 angstrom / 12.9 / 11.1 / 11.1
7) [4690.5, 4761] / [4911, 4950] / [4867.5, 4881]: 0.20 angstrom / 12.9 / 11.5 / 11.2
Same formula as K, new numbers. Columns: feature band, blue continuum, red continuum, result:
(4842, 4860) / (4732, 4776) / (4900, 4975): 0.4 angstrom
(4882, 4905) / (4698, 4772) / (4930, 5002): 0.8 angstrom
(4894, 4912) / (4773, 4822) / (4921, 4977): 0.1 angstrom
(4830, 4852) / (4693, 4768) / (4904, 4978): 0.8 angstrom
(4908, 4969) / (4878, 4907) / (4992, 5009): 0.2 angstrom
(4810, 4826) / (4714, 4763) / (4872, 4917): 2.1 angstrom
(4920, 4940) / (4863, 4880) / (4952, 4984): -0.1 angstrom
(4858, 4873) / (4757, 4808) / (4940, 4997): 0.4 angstrom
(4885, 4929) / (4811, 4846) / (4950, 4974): -0.7 angstrom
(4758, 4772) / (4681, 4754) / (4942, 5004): 0.4 angstrom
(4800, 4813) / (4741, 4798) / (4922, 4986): 1.2 angstrom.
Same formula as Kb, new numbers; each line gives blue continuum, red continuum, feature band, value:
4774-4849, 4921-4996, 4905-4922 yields 0.1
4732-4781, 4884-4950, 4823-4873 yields 1.5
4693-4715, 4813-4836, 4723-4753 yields -0.3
